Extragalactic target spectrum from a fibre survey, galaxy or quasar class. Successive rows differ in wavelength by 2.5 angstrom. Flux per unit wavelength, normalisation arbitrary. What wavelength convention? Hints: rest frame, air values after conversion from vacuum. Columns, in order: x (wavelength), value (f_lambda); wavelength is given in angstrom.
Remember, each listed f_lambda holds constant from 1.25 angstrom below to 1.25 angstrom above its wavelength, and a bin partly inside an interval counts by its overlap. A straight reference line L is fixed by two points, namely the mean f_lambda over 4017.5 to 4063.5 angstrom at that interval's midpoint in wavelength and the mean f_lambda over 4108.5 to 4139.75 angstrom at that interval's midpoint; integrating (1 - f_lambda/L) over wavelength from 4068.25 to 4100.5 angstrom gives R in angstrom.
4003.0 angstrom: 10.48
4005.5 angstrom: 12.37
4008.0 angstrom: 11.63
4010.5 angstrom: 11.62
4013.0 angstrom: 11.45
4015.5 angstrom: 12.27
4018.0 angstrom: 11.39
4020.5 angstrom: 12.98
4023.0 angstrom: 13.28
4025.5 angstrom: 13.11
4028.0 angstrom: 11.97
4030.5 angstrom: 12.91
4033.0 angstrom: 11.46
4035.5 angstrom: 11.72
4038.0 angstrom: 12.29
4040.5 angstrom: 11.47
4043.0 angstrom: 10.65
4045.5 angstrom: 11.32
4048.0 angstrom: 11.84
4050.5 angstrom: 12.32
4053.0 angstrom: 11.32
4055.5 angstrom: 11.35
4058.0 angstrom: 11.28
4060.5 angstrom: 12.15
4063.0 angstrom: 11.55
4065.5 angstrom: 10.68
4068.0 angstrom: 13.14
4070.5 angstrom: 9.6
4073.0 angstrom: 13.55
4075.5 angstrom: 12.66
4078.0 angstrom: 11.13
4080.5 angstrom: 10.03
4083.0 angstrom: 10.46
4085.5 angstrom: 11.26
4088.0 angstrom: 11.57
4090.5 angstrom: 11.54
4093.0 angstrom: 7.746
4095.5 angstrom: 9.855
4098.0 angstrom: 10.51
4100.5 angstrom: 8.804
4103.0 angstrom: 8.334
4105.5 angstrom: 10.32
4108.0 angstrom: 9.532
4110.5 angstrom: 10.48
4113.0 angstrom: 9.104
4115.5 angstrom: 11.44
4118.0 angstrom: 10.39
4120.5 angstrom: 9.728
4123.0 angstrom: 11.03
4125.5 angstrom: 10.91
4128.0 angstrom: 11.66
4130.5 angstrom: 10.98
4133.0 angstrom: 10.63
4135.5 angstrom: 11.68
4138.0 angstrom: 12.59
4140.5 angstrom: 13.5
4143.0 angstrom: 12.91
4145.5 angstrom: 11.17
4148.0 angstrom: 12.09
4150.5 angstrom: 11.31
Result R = 1.6 angstrom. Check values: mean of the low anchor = 11.9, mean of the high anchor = 10.9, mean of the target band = 10.8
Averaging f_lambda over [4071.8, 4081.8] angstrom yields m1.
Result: 11.8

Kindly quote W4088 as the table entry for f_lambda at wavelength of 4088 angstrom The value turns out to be 11.57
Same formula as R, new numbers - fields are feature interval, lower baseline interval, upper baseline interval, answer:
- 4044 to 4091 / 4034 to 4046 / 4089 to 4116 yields -3.43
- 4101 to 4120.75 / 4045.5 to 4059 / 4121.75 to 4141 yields 2.87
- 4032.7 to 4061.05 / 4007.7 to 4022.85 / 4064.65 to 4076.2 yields 0.89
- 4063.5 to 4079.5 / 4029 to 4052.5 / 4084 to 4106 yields -1.49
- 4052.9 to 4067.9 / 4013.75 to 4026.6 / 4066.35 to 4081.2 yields 0.50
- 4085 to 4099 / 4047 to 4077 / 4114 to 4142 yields 1.46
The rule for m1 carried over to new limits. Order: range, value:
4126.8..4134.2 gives 11.1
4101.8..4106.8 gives 9.34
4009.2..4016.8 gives 11.8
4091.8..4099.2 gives 9.37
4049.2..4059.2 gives 11.6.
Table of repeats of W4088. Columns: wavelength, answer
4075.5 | 12.66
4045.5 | 11.32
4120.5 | 9.728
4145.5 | 11.17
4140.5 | 13.5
